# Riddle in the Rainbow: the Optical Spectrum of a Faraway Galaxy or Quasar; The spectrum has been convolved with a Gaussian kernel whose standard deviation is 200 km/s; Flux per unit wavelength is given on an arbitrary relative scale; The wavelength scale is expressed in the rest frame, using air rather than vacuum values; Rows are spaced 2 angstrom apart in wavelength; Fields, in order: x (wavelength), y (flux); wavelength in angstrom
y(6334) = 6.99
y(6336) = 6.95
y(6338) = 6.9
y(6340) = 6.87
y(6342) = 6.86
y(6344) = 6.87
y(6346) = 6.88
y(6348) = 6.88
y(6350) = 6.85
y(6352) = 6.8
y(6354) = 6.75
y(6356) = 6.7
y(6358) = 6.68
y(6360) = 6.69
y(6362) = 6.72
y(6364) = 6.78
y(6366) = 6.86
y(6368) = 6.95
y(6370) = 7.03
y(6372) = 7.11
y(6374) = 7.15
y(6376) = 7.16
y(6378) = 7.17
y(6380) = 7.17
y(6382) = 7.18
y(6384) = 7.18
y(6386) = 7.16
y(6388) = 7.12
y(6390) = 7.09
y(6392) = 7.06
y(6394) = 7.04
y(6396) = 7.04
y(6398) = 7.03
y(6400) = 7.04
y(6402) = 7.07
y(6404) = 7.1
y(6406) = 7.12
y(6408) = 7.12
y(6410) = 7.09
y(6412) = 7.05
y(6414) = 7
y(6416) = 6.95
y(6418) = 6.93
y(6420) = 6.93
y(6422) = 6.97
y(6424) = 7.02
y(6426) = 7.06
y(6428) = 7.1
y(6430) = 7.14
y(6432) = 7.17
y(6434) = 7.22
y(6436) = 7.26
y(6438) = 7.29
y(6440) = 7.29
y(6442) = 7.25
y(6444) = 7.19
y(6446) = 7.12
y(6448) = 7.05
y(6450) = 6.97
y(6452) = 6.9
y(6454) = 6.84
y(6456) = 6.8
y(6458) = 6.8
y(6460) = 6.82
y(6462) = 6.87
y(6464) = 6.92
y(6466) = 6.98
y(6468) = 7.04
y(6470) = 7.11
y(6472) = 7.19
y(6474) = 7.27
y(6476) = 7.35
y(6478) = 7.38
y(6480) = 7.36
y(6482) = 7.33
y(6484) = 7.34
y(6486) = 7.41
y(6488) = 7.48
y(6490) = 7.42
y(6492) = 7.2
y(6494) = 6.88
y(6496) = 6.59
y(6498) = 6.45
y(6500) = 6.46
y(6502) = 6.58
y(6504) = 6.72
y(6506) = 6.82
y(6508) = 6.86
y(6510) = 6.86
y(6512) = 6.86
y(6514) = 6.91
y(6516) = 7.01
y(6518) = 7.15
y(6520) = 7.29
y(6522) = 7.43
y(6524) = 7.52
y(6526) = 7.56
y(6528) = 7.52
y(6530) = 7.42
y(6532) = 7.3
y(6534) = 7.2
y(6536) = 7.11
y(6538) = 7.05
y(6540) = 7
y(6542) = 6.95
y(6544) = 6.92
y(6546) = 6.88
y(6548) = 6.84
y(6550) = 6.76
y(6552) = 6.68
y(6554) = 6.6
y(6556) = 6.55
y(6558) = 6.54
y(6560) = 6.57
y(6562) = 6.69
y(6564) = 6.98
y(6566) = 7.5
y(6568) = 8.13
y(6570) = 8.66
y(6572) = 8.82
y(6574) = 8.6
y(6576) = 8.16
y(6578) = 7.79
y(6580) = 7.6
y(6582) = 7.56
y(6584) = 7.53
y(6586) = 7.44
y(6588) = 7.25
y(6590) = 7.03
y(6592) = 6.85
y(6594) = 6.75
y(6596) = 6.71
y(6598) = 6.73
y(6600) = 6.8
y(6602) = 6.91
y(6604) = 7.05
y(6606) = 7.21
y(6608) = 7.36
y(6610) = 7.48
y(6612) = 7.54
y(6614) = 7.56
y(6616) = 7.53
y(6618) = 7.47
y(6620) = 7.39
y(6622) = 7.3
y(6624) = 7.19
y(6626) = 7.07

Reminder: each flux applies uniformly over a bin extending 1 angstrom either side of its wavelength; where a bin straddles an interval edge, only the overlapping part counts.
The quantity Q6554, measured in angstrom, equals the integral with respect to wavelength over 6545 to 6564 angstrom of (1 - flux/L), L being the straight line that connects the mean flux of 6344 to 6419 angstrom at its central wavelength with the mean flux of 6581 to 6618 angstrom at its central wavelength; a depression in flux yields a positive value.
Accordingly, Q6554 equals 1.21 angstrom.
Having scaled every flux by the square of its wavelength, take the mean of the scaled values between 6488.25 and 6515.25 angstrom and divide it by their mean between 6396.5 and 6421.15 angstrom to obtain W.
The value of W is 1.0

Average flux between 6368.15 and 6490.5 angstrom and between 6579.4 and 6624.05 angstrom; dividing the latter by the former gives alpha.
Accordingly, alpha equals 1.0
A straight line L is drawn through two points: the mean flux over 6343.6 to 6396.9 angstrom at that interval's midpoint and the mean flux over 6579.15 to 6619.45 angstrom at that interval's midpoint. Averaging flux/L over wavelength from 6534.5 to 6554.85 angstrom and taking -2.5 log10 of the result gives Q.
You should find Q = 0.042 mag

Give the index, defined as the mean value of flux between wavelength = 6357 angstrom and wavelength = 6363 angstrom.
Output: 6.7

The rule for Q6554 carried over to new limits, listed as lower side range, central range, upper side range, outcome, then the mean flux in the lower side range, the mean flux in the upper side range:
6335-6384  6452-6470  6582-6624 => 0.4 angstrom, 6.92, 7.2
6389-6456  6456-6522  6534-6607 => 1.0 angstrom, 7.07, 7.2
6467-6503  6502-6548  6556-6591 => 1.4 angstrom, 7.1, 7.55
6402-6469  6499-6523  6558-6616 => 1.0 angstrom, 7.04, 7.39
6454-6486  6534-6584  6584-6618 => -1.1 angstrom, 7.11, 7.16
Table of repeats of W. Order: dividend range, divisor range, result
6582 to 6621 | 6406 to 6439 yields 1.07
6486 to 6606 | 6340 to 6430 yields 1.07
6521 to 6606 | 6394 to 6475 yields 1.07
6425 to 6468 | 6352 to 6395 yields 1.03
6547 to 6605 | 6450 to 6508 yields 1.06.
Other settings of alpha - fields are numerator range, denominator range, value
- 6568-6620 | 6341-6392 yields 1.07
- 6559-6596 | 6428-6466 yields 1.07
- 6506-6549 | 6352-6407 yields 1.02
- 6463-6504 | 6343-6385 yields 1.02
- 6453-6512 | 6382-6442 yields 0.99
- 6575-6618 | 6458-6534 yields 1.03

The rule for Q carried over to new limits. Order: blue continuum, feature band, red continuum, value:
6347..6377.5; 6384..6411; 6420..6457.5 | -0.018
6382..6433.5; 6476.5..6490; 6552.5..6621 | -0.031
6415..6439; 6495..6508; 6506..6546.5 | 0.079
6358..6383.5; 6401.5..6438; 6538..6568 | -0.019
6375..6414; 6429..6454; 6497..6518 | -0.027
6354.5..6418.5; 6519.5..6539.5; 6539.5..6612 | -0.024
